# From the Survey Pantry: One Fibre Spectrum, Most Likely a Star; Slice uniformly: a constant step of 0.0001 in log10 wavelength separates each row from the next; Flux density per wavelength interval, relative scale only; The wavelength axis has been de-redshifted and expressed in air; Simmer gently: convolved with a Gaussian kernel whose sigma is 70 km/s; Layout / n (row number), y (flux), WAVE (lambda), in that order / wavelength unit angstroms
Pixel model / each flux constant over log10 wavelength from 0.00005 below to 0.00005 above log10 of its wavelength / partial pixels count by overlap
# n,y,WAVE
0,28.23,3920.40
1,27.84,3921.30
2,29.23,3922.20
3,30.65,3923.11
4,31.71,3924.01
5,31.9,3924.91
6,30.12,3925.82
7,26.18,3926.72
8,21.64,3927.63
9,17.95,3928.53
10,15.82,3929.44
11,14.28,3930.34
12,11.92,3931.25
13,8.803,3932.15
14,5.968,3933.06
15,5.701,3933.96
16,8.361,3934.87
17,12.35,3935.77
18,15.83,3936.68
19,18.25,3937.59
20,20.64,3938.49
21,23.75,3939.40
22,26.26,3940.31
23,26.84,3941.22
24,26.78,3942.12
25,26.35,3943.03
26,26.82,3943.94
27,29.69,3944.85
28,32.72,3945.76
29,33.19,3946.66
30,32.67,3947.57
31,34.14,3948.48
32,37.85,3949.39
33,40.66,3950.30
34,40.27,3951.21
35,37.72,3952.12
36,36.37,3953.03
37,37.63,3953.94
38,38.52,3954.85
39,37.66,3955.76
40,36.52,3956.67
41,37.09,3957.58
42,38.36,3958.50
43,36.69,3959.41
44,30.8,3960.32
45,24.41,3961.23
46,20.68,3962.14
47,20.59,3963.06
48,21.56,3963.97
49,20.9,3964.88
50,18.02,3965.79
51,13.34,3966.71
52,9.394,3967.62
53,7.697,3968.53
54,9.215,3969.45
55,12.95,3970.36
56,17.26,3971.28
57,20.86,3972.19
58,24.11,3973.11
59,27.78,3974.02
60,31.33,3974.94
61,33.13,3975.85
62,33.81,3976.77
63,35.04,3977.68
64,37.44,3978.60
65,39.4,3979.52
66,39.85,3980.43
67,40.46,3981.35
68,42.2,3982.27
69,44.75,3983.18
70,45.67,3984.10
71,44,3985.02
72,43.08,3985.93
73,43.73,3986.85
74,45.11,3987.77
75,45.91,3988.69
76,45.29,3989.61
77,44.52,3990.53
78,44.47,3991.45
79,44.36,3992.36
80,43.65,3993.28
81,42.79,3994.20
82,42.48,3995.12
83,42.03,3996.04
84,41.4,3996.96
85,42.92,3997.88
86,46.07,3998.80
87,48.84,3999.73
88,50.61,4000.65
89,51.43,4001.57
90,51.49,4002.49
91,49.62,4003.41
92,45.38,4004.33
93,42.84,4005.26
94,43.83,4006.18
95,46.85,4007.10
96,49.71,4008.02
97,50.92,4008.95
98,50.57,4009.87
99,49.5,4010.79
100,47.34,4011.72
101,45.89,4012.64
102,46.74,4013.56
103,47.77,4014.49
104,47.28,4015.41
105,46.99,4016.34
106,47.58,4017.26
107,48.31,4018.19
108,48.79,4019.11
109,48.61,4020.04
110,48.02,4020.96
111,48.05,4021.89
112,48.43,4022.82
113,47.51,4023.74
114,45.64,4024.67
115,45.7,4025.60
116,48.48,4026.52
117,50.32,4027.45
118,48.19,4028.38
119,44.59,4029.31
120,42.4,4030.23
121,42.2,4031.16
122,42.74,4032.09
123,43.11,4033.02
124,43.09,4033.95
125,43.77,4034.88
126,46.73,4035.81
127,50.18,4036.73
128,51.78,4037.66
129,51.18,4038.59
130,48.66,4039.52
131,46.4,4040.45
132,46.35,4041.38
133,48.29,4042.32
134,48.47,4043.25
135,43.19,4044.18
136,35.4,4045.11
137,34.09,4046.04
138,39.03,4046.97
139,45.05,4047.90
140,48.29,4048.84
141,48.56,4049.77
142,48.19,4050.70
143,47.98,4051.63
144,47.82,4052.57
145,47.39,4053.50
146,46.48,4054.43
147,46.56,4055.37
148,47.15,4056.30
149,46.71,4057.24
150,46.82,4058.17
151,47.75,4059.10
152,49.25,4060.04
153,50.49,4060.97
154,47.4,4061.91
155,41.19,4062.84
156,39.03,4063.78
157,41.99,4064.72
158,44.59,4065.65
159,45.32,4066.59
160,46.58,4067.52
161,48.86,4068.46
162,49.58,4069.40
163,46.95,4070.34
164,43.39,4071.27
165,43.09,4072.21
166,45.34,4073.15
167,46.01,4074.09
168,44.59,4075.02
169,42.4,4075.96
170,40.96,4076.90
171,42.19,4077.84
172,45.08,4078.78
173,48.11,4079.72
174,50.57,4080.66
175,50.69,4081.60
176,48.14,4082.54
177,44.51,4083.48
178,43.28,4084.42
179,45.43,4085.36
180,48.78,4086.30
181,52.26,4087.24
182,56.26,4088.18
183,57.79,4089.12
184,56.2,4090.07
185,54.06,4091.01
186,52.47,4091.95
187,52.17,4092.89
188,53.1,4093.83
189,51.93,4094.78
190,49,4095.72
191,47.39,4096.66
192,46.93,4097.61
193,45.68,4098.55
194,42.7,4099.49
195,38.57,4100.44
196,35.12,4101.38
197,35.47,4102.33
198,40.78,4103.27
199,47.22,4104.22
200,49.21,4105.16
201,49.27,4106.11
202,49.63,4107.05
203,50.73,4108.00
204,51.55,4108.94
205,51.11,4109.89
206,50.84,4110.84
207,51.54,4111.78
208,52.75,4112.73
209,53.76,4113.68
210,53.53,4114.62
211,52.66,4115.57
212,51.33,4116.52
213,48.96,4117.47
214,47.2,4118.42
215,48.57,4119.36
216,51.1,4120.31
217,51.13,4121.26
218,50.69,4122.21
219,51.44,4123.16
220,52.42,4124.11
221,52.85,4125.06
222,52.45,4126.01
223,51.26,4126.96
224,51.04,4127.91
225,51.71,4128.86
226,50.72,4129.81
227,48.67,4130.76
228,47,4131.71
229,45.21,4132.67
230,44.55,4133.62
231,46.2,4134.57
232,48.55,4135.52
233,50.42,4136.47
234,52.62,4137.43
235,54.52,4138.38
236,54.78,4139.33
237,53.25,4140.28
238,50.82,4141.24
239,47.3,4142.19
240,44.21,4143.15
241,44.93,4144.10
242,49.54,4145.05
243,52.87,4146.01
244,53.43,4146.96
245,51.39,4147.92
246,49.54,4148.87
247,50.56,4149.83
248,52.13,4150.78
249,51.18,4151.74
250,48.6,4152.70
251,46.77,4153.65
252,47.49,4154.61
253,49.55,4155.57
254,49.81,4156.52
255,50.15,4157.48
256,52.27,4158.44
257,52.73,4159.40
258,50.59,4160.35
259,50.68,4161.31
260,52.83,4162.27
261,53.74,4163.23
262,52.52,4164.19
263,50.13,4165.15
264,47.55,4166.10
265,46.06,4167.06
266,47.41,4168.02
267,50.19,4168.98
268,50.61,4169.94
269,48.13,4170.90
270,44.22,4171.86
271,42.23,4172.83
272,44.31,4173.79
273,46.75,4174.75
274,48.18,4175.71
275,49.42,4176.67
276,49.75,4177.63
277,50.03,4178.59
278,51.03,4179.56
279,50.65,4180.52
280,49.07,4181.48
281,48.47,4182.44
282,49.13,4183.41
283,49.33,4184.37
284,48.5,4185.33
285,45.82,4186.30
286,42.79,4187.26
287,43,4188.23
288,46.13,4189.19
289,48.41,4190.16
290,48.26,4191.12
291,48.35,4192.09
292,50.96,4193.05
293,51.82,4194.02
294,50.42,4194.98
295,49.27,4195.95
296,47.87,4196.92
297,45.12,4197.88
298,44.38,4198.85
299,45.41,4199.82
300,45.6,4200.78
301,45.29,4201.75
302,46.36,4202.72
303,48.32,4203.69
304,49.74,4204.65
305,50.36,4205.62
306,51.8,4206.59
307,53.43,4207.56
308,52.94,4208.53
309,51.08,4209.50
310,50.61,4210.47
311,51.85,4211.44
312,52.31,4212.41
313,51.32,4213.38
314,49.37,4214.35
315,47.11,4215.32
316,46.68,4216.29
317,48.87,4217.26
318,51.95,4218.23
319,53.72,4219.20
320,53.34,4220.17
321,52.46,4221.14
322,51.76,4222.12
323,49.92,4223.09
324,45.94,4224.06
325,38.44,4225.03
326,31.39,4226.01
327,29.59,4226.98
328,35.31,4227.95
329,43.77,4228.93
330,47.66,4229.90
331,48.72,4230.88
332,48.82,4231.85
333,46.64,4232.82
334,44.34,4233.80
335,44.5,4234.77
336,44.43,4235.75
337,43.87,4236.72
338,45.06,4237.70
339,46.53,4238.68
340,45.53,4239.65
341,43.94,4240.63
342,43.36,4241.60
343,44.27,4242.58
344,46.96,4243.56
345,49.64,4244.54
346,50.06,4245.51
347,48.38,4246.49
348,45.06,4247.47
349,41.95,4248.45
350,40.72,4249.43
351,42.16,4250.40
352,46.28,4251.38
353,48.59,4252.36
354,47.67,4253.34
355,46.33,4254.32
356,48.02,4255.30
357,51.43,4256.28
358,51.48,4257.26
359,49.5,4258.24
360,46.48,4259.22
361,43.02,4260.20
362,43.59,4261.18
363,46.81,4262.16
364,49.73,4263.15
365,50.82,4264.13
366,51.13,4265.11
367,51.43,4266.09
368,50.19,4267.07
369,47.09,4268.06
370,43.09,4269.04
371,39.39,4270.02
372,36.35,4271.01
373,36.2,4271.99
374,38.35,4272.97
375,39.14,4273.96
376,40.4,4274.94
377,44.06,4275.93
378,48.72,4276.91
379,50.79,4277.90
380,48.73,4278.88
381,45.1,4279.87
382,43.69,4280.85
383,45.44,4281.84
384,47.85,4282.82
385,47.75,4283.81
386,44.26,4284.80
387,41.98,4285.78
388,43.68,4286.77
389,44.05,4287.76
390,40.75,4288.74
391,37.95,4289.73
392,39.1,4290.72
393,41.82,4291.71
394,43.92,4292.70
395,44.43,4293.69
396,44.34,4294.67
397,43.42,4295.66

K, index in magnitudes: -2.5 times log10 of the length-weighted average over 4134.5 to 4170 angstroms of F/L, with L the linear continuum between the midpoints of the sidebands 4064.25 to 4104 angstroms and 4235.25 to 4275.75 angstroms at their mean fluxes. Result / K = -0.09 mag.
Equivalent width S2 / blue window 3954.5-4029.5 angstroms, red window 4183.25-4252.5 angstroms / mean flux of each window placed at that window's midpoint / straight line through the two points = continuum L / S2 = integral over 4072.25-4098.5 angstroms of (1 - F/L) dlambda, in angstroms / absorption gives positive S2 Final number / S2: -3.7 angstroms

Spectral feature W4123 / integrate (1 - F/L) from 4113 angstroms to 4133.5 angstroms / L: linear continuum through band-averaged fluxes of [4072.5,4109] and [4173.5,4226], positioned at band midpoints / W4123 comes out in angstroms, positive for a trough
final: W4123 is -1.2 angstroms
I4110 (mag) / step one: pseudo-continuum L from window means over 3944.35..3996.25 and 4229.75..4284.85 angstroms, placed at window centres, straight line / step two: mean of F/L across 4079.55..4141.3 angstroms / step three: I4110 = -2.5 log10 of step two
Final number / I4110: -0.25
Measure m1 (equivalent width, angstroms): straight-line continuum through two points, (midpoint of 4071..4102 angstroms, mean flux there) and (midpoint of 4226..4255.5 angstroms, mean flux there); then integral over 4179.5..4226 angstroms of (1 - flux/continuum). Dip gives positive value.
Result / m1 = -3.4 angstroms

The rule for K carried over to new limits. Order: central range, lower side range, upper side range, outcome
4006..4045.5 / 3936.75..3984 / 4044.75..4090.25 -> -0.186 mag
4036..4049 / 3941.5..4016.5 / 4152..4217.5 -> -0.121 mag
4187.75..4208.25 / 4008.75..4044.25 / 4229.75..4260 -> -0.037 mag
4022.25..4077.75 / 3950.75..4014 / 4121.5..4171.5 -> -0.078 mag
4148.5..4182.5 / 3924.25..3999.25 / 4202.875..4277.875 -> -0.173 mag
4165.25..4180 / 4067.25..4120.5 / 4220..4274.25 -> -0.026 mag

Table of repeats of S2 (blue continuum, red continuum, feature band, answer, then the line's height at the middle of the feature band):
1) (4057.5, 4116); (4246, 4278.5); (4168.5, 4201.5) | -0.90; 46.5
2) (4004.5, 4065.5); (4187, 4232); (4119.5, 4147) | -1.78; 47.1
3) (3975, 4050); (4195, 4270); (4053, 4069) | -0.19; 45.6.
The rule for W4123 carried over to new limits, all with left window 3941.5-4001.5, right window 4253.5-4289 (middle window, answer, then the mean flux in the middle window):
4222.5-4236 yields 0.3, 42.9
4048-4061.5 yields -3.7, 47.7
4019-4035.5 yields -4.4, 46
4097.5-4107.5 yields -1.1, 43.6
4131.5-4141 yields -2.2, 49.8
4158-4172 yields -2.9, 50.1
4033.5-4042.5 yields -2.7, 47.6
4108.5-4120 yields -3.3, 51.1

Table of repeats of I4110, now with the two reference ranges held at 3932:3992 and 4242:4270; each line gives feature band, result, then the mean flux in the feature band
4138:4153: -0.24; 50.6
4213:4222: -0.13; 50.6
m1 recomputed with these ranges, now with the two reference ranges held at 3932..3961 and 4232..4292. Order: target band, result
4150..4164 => -3.9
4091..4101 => -3.3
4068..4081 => -3.8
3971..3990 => -4.5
